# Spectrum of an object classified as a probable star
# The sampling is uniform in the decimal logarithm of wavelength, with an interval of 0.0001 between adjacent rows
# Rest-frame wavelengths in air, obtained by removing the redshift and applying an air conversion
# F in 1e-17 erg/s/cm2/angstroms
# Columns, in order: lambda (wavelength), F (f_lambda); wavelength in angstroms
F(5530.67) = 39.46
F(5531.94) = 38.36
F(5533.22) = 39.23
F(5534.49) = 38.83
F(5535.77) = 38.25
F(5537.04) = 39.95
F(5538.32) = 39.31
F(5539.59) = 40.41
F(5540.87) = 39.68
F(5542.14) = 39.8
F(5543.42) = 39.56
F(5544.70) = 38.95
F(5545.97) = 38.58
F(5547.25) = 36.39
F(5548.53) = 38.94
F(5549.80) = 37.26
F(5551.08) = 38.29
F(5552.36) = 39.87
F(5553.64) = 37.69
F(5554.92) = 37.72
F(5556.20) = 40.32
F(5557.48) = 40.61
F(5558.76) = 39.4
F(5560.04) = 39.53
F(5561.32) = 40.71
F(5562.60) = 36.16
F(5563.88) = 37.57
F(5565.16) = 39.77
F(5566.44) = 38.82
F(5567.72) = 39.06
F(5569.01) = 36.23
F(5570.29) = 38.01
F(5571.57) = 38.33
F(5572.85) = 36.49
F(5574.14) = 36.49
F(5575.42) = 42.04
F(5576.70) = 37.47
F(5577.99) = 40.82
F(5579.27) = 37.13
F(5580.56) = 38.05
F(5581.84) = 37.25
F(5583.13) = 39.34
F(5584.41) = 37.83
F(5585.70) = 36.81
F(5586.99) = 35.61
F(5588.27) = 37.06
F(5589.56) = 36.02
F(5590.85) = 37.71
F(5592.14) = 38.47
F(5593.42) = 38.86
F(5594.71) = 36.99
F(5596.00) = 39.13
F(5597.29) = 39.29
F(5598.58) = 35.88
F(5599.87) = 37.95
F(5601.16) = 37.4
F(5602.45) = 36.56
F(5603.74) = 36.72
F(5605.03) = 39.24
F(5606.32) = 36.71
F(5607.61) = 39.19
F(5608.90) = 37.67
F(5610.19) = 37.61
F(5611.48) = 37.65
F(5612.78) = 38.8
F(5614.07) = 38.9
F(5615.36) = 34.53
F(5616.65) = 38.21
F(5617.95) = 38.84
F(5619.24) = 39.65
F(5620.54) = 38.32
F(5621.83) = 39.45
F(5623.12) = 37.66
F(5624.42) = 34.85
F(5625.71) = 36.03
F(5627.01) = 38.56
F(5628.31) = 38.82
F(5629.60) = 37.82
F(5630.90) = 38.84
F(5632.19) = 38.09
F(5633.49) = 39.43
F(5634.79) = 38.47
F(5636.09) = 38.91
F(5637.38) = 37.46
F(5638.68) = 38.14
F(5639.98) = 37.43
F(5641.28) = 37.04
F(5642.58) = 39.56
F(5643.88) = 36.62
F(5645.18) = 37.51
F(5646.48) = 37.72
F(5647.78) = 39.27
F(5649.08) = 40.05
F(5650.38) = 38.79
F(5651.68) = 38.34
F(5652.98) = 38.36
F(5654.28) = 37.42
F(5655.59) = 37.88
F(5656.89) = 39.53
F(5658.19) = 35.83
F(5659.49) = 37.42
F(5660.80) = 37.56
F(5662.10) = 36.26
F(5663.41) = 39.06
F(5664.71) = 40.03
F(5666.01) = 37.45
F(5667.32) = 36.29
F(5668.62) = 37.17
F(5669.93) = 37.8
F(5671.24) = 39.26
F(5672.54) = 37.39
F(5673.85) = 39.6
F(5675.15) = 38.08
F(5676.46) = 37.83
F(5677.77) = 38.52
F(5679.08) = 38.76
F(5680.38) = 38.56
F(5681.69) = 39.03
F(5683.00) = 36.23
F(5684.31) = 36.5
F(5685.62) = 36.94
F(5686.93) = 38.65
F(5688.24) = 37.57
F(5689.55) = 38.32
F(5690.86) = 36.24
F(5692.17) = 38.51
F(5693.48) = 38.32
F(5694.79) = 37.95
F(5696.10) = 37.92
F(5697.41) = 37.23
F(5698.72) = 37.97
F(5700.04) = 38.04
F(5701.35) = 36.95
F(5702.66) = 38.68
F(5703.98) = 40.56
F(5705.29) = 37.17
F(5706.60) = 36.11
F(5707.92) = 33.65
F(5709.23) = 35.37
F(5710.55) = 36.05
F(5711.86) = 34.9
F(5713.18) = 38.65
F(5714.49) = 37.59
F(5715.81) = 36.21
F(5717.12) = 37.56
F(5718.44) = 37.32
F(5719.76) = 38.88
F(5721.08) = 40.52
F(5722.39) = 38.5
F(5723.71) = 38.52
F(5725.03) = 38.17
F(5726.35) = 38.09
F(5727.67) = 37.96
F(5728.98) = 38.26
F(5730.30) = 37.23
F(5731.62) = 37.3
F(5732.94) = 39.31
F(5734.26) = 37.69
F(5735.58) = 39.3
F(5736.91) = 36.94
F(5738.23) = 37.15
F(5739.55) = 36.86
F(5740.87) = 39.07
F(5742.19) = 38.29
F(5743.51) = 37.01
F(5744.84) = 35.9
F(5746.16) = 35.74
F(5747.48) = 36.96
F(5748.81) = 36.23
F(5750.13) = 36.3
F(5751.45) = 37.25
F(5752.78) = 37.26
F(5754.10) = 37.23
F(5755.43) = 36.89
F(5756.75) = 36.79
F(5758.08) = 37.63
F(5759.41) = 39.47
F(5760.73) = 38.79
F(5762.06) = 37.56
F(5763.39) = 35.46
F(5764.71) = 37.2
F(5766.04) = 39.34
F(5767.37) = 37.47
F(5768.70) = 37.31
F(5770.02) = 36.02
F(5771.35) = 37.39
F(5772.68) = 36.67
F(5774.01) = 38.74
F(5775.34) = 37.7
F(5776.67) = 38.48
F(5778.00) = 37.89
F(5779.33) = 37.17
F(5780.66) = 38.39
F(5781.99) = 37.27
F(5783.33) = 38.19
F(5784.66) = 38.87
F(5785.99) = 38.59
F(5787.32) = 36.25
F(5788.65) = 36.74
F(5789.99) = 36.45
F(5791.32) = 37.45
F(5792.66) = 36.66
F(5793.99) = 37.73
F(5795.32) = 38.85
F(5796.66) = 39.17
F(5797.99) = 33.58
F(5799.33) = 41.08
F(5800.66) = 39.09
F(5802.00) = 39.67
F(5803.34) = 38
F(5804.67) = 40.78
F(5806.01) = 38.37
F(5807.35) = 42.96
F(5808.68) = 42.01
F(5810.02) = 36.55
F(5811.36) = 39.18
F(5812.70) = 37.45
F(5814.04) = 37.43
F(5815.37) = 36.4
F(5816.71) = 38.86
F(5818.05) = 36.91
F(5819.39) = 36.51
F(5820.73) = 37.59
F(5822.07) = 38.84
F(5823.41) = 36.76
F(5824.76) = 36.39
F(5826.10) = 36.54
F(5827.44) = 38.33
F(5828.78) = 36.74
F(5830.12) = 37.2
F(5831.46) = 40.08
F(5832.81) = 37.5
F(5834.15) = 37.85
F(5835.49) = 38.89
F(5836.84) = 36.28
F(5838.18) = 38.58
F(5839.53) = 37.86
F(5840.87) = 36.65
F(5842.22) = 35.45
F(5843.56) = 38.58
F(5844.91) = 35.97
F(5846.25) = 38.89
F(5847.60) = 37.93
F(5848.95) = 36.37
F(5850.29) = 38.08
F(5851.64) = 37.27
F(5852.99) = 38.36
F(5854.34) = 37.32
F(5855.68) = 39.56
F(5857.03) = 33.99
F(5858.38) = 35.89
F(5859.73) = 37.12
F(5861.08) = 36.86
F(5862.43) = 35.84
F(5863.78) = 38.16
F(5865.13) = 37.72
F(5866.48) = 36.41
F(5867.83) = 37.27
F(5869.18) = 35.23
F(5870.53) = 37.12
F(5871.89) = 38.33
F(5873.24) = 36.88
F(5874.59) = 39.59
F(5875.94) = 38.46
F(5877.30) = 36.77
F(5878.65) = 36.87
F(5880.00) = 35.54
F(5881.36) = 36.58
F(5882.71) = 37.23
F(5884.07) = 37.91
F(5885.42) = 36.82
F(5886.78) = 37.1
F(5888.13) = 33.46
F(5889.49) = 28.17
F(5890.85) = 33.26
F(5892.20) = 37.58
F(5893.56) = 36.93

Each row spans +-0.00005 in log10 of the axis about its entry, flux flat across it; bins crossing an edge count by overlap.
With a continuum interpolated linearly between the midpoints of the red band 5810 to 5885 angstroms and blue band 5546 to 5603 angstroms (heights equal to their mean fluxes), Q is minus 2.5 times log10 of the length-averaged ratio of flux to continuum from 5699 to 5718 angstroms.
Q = 0.02 mag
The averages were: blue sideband 38.1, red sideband 37.3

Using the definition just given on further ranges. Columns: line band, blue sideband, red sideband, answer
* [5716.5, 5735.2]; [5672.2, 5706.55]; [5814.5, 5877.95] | -0.012 mag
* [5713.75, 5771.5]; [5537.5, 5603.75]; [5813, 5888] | 0.002 mag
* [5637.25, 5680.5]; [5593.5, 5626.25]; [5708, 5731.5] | -0.011 mag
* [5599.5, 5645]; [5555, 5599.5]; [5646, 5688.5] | 0.006 mag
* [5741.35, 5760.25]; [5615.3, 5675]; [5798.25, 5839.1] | 0.030 mag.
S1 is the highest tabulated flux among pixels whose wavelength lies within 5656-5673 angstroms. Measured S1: 40.03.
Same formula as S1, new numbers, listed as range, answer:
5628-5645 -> 39.56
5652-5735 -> 40.56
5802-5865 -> 42.96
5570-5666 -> 42.04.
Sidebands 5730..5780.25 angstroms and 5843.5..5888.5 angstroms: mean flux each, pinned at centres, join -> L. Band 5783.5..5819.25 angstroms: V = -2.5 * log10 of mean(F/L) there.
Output -0.03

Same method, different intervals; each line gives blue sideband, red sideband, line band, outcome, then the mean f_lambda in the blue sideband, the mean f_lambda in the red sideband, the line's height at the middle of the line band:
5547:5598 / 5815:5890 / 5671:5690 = -0.01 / 38.2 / 37.1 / 37.8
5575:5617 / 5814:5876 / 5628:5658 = -0.02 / 37.8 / 37.4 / 37.7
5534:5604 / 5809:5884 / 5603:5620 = 0.01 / 38.3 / 37.4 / 38.2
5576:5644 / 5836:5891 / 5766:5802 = -0.02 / 37.9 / 36.8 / 37.1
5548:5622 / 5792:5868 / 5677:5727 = 0.01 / 38.1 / 37.8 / 38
